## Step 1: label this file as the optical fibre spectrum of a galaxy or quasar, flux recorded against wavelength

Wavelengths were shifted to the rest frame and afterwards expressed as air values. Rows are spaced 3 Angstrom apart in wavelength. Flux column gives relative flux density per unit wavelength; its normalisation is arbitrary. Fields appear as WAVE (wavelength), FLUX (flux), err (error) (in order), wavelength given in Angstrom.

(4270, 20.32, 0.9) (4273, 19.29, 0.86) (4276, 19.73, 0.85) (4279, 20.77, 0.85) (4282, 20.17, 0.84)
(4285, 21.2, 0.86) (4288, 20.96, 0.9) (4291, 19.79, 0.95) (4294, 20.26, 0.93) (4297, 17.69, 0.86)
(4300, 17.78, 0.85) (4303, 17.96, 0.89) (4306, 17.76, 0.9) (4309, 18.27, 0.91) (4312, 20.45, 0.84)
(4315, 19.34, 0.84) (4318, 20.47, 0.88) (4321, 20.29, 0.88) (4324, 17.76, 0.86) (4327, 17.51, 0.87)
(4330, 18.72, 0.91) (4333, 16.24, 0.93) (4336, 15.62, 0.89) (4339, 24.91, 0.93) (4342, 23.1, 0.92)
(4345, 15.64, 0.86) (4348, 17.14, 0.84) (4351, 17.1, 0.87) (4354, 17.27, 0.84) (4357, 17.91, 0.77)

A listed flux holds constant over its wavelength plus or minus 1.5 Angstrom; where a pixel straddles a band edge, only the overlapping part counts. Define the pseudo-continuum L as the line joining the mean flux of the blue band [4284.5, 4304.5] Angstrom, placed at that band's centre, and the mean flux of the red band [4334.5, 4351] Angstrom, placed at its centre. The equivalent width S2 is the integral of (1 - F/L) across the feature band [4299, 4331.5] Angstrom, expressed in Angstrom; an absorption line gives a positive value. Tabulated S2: 0.7 Angstrom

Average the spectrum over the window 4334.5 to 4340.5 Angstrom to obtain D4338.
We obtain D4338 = 20.3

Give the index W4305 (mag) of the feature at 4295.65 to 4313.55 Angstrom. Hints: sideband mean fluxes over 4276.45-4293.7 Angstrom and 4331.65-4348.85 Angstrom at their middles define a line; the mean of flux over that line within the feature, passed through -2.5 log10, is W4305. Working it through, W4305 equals 0.09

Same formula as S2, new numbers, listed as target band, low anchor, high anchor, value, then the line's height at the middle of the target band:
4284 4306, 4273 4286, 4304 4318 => 0.5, 19.7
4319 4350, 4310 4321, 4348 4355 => -0.3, 18.5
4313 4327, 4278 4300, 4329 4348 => 0.0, 19.3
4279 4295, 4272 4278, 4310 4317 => -0.7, 19.7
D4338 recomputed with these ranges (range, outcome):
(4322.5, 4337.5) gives 17.2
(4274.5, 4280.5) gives 20.2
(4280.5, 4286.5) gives 20.7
